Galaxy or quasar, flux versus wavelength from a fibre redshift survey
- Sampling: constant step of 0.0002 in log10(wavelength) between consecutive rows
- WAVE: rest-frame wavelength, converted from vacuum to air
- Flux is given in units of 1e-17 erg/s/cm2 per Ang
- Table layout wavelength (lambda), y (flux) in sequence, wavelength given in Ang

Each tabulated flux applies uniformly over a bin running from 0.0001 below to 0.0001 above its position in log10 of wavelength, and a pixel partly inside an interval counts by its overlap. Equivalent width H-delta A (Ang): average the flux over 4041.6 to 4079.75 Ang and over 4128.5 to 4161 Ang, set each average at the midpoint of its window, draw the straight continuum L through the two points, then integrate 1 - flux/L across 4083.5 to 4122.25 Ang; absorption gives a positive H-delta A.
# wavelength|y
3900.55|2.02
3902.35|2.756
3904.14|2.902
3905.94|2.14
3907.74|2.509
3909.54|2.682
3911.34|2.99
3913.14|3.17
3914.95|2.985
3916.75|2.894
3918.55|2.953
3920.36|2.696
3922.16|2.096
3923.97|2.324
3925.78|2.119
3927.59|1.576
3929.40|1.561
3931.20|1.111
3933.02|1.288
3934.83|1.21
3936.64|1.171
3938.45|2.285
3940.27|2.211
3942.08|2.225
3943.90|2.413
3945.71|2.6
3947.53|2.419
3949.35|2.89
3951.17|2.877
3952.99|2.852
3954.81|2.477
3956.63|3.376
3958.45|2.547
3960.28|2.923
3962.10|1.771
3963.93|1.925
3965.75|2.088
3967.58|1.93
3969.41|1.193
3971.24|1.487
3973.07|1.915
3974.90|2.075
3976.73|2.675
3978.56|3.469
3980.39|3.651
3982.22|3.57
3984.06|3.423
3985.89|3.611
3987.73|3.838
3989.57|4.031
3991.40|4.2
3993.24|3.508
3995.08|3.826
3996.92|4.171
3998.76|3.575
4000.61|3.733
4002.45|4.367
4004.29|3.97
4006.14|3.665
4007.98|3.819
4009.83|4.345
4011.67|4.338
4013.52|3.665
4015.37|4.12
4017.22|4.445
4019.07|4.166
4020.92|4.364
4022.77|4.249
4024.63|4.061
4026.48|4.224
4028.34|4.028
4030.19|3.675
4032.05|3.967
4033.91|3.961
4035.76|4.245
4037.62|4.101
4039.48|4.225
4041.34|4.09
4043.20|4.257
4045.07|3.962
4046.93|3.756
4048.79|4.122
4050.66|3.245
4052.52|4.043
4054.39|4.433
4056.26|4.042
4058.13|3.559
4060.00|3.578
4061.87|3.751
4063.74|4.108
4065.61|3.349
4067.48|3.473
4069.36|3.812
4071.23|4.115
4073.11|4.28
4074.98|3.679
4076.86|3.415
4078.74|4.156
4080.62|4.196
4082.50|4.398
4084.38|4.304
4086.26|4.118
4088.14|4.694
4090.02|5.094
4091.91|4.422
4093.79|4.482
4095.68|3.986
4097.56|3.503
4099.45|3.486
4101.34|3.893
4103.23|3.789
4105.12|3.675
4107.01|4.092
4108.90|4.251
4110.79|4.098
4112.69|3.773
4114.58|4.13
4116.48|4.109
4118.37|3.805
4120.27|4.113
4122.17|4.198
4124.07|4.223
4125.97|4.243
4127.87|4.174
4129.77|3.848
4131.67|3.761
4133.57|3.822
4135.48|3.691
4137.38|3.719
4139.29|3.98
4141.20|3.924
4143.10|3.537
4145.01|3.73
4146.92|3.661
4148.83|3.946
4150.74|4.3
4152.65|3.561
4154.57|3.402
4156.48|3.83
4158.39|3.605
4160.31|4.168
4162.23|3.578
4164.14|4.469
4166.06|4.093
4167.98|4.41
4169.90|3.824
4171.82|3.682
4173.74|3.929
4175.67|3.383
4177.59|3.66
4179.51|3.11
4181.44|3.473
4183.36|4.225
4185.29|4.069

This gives -2.7 Ang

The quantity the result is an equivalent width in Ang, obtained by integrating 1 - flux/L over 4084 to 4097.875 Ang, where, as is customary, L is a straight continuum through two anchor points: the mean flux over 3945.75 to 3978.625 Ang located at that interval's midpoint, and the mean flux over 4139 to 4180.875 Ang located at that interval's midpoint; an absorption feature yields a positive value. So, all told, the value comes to -4.5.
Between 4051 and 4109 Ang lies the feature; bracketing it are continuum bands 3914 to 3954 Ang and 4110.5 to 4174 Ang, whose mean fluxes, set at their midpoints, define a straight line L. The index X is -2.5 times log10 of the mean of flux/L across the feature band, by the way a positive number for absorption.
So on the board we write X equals -0.17 mag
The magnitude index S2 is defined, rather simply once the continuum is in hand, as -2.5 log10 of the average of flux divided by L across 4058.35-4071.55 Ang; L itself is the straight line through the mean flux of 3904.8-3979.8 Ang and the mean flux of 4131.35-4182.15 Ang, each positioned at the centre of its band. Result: -0.18 mag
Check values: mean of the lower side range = 2.3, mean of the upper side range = 3.79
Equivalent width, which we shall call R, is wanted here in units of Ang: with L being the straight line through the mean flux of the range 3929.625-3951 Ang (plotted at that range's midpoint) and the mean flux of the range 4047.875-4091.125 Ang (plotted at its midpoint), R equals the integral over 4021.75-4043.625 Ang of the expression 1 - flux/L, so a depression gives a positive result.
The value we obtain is -4.2 Ang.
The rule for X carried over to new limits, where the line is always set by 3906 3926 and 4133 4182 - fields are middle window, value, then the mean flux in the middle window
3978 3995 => -0.23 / 3.71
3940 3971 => 0.20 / 2.38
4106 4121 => -0.13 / 4.04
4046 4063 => -0.16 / 3.84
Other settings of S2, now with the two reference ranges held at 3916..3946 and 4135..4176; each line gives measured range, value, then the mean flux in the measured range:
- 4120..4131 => -0.15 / 4.13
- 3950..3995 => -0.19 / 2.83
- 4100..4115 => -0.14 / 3.94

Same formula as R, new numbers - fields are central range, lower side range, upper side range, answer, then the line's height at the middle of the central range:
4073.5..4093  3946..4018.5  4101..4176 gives -3.12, 3.66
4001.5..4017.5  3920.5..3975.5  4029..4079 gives -4.68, 3.15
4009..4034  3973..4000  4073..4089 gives -2.65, 3.73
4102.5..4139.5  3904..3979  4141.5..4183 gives -4.94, 3.51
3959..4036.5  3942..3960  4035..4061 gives -3.07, 3.31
